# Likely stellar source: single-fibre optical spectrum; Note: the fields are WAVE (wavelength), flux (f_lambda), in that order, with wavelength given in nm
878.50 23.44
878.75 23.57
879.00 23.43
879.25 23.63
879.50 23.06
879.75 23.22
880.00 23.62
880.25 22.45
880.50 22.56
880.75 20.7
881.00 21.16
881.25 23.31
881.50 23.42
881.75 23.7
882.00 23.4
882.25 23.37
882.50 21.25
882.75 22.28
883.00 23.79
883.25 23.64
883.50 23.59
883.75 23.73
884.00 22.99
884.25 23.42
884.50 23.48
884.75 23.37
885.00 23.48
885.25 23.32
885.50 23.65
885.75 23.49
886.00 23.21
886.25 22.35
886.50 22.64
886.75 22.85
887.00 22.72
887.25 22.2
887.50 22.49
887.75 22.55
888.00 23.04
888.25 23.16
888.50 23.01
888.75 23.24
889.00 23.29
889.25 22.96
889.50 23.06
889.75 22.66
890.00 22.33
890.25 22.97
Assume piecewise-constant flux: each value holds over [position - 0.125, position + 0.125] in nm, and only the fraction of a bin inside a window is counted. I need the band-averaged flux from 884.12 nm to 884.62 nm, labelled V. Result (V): 23.4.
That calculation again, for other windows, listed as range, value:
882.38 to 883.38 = 22.8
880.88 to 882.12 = 23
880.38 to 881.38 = 21.9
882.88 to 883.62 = 23.7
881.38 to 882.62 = 23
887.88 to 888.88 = 23.1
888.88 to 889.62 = 23.1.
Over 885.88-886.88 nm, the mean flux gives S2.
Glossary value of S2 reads 22.8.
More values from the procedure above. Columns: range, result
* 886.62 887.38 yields 22.6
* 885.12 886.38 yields 23.2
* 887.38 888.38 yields 22.8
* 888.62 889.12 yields 23.3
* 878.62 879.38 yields 23.5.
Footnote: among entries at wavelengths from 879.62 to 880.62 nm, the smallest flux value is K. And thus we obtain 22.45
